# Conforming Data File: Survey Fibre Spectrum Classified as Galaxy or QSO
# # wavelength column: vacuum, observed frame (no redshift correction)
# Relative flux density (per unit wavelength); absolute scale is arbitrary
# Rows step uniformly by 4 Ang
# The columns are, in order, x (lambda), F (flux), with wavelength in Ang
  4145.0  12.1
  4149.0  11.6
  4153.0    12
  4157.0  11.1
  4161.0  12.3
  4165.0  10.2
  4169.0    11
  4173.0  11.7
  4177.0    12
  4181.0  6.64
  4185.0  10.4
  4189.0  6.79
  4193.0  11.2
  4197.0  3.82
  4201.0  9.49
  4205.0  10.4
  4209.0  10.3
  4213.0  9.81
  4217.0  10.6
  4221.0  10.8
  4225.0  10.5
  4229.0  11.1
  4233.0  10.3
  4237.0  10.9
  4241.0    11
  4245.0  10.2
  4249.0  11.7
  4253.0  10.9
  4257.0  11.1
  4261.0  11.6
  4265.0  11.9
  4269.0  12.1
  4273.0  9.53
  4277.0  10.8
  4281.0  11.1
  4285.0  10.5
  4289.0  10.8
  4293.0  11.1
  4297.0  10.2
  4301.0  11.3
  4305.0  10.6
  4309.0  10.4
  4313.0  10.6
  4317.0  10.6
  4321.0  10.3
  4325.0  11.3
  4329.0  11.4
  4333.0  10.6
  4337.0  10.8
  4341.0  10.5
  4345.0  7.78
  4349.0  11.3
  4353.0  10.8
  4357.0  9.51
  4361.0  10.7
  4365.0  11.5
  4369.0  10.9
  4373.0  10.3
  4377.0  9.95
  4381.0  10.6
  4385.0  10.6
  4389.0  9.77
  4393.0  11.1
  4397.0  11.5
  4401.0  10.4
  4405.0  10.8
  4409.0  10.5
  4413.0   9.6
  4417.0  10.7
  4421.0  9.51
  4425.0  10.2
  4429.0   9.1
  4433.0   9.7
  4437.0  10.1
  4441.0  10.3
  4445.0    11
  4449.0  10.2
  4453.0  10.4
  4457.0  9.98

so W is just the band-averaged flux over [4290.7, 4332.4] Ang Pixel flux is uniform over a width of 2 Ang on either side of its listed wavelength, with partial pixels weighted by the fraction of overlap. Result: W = 10.8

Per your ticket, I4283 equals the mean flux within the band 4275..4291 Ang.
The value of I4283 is 10.8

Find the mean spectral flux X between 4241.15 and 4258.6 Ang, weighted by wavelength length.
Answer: 11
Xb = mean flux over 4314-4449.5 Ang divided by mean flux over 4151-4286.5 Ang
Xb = 1.00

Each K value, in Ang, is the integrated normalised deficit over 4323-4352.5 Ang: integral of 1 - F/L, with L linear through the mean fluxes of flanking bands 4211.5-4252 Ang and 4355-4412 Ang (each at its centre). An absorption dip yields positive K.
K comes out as 0.2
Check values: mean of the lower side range 10.7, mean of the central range 10.5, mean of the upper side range 10.6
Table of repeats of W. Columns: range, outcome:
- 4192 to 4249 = 10.1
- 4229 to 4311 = 10.9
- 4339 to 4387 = 10.4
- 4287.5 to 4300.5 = 10.8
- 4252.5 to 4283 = 11.1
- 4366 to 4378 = 10.5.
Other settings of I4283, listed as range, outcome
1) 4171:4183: 10.1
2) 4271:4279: 10.2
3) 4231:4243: 10.7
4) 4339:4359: 9.98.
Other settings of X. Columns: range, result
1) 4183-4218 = 9.16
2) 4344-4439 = 10.3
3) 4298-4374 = 10.6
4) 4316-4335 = 10.9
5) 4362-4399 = 10.7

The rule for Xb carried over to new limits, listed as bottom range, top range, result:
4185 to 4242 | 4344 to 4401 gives 1.07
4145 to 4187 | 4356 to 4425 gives 0.96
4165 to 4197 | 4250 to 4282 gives 1.16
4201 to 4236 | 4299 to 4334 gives 1.03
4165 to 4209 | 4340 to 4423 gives 1.10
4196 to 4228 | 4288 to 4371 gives 1.10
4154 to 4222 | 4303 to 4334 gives 1.08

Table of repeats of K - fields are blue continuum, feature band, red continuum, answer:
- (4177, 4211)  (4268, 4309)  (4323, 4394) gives -4.0 Ang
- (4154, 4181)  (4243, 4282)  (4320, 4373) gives -1.1 Ang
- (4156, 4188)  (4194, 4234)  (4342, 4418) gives 3.0 Ang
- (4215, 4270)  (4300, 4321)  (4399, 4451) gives 0.1 Ang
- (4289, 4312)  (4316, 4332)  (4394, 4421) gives -0.3 Ang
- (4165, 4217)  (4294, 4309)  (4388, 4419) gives -0.9 Ang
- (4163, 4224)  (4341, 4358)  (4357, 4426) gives 0.6 Ang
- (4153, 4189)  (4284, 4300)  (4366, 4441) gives -0.4 Ang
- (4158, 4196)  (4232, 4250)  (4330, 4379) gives -1.0 Ang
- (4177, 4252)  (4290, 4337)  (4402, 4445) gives -3.8 Ang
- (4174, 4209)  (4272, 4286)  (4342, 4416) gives -1.3 Ang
